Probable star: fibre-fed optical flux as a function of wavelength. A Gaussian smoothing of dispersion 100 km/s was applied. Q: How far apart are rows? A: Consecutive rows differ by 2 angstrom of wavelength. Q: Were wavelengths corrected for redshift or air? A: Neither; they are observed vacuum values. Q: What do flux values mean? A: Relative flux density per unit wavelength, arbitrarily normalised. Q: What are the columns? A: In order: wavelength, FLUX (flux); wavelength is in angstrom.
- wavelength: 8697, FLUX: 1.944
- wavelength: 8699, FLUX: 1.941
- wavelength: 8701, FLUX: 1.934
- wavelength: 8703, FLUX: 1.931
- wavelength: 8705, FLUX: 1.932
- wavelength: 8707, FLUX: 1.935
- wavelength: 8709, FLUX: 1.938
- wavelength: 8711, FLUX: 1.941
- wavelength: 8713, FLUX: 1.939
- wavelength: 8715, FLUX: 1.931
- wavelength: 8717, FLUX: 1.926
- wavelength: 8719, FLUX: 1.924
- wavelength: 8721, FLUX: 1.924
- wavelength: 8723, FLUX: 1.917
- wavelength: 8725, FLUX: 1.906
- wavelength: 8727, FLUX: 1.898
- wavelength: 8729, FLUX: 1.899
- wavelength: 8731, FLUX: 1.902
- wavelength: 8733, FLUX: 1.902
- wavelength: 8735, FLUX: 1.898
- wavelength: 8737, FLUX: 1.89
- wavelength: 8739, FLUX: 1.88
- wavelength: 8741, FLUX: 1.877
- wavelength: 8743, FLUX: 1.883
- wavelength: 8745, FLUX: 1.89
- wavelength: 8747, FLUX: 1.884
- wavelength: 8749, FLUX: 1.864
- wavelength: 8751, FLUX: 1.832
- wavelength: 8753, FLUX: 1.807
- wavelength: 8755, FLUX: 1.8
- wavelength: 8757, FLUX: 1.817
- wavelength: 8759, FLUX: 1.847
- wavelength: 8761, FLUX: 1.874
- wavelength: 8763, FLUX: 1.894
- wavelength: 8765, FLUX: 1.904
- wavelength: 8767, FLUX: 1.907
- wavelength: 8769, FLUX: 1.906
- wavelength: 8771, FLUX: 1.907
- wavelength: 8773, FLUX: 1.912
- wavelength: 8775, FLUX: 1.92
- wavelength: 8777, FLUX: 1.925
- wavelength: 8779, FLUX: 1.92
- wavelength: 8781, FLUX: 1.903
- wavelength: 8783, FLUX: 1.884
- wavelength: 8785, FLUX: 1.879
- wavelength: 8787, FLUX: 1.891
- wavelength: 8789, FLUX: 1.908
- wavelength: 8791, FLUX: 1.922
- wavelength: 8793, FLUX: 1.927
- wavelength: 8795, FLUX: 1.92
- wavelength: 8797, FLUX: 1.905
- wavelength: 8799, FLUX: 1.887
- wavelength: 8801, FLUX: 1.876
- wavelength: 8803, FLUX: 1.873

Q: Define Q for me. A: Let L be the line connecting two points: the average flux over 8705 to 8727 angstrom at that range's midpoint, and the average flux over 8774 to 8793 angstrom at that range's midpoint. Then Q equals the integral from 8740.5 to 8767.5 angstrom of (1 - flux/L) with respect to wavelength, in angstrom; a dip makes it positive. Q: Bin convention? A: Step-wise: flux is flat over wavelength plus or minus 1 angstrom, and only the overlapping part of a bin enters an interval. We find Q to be 0.8 angstrom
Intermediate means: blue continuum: 1.93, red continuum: 1.91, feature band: 1.86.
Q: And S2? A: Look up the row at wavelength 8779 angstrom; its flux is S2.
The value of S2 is 1.92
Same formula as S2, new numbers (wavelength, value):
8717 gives 1.926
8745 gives 1.89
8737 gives 1.89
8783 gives 1.884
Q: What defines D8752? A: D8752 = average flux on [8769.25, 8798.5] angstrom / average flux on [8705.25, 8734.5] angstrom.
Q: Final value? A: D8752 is 0.99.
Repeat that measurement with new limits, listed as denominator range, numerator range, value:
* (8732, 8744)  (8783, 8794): 1.01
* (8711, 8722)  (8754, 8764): 0.96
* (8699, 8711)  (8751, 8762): 0.95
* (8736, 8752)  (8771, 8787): 1.02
